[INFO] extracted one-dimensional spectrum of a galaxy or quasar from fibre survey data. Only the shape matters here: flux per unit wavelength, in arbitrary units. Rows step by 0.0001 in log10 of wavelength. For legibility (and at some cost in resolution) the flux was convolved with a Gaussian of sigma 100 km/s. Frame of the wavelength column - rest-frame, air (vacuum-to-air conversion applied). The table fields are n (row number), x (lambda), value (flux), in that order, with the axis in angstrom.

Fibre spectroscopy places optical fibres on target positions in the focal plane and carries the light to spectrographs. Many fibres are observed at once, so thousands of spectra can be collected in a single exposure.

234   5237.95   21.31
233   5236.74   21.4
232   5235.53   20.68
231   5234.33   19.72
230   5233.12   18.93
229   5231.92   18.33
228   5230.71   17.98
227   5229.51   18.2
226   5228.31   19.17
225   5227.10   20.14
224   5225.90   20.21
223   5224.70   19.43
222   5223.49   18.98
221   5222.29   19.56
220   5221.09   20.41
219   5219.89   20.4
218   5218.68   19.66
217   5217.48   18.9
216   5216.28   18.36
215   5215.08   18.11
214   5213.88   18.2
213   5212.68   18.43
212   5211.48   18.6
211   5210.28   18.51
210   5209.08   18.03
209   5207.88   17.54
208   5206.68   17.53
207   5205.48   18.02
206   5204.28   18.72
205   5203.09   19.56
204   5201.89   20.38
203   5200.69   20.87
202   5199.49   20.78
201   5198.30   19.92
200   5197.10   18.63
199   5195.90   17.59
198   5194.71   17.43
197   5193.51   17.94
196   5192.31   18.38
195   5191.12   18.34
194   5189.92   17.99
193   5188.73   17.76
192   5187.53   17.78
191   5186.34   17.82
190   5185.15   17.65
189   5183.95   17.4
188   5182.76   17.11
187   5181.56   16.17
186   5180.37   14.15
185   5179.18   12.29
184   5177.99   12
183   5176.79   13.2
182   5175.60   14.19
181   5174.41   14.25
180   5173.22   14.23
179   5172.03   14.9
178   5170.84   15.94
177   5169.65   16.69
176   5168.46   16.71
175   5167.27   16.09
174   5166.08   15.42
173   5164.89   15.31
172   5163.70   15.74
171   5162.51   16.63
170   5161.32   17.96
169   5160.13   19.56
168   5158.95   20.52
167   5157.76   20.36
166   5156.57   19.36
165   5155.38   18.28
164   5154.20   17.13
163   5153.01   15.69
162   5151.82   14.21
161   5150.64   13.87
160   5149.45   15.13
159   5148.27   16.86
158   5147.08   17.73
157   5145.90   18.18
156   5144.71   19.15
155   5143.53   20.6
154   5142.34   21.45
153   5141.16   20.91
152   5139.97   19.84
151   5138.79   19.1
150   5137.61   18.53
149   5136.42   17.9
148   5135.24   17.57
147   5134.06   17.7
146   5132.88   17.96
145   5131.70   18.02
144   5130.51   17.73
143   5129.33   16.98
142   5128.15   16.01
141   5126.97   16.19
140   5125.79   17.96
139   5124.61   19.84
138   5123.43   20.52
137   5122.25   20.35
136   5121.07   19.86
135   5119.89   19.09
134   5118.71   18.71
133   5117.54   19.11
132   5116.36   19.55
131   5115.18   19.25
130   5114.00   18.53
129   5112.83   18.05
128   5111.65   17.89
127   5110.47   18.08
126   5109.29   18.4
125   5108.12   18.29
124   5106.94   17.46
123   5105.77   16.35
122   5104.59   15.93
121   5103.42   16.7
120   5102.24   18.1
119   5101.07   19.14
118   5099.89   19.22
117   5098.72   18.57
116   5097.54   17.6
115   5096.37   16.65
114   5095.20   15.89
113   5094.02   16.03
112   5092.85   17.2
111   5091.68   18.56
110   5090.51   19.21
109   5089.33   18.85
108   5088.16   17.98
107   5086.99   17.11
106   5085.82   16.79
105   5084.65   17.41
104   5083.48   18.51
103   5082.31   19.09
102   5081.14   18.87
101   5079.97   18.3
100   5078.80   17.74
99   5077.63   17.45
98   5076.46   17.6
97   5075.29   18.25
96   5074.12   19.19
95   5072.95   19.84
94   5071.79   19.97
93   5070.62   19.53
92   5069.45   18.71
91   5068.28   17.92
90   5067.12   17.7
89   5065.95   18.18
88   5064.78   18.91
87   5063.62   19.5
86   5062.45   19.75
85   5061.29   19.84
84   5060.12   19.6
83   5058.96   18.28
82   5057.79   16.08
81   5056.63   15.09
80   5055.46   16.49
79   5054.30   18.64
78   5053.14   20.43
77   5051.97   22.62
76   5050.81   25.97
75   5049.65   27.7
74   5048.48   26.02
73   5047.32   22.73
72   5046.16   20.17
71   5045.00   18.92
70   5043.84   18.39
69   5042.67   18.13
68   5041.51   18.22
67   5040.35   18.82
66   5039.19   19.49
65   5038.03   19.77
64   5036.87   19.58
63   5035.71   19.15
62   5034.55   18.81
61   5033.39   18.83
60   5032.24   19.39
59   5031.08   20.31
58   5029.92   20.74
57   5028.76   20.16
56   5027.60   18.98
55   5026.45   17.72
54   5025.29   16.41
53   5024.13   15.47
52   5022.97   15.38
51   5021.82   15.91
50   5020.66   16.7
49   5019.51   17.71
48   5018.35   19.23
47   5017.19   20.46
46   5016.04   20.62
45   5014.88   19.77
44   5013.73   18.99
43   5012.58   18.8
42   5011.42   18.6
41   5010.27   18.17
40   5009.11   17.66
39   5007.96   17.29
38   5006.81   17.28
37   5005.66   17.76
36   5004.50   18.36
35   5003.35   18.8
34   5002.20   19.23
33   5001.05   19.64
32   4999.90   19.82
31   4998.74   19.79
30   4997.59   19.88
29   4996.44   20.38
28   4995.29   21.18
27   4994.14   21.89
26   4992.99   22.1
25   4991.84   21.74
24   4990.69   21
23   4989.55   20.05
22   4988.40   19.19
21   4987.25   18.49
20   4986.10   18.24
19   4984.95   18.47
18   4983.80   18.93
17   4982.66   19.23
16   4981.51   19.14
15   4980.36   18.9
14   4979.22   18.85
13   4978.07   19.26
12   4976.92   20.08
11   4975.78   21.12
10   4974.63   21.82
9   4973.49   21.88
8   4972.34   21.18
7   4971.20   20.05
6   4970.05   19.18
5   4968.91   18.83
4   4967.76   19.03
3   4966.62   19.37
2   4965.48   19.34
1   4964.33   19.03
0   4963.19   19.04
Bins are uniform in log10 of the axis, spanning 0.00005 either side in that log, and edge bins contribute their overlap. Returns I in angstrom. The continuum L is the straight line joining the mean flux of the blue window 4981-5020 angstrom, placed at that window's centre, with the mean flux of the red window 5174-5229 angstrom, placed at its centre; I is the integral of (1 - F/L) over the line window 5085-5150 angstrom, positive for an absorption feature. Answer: 1.3 angstrom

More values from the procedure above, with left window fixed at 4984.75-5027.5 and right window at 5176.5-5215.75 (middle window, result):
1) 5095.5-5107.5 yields 0.5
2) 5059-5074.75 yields -0.5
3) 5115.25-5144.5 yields -1.2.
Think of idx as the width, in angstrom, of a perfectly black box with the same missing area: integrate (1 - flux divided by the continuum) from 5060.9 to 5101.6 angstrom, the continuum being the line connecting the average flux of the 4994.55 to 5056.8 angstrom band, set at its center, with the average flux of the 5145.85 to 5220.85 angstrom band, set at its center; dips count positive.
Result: 0.7 angstrom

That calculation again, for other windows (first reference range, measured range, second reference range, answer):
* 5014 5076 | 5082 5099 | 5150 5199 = 0.6 angstrom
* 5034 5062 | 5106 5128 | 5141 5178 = -0.7 angstrom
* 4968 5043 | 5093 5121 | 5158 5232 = 0.6 angstrom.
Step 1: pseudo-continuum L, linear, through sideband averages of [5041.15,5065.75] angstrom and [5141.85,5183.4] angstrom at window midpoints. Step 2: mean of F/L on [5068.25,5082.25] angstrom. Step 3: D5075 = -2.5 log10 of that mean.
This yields 0.04 mag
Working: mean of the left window 20.1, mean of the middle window 18.7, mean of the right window 16.5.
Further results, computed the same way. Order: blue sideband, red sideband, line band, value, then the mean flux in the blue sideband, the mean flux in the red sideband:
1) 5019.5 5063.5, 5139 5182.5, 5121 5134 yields -0.048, 19.3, 16.7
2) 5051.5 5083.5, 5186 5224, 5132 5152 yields 0.033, 18.6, 18.7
